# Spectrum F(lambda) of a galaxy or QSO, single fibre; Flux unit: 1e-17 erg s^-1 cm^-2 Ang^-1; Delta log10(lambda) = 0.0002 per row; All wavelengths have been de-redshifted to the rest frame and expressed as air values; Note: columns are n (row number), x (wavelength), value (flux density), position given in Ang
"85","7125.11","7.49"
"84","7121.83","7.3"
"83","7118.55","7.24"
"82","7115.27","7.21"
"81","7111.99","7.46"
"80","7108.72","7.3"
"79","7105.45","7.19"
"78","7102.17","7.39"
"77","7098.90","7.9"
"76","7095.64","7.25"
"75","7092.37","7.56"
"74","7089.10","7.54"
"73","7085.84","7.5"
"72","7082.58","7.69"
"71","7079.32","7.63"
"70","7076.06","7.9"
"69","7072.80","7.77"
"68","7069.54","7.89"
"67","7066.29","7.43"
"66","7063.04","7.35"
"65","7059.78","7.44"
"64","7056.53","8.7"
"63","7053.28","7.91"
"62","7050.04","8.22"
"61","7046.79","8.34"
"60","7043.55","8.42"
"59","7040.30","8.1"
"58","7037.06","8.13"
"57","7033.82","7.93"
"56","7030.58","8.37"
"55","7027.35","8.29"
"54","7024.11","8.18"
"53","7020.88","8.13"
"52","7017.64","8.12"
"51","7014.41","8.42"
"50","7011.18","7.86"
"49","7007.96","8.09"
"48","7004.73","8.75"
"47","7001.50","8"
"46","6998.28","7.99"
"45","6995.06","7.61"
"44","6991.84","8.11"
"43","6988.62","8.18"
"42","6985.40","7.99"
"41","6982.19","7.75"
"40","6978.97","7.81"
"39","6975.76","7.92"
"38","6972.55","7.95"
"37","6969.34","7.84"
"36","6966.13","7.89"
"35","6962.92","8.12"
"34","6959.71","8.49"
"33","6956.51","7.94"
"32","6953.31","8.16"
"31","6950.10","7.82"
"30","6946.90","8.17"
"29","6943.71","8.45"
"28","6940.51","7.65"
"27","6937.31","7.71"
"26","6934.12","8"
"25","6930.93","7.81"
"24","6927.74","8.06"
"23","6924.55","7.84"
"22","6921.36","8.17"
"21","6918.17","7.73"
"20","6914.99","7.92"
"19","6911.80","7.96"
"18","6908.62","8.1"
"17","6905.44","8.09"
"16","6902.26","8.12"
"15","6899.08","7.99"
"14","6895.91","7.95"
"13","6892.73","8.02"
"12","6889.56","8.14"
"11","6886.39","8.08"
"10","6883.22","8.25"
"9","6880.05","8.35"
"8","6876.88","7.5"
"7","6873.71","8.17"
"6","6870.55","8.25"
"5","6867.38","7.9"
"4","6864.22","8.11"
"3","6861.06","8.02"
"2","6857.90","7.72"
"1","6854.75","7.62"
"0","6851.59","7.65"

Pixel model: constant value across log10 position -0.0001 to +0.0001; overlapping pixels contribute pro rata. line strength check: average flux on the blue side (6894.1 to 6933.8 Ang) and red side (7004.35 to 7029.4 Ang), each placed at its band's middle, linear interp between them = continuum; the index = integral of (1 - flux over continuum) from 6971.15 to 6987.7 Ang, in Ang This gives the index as 0.5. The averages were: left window 7.98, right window 8.21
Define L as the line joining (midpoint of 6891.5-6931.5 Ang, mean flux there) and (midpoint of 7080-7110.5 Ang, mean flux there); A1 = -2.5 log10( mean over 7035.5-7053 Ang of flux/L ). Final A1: -0.08 mag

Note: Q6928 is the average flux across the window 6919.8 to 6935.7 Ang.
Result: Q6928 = 7.98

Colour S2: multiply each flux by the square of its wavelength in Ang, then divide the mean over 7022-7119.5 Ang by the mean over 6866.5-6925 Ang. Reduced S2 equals 1.0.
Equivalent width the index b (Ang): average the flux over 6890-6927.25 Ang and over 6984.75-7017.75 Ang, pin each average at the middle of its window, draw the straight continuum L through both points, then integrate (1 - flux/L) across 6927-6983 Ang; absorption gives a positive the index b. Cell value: 0.5 Ang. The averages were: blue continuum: 8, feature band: 7.98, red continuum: 8.11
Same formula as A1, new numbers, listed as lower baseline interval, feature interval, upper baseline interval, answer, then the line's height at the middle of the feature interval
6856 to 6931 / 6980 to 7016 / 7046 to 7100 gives -0.027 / 7.86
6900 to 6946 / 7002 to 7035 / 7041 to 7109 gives -0.052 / 7.83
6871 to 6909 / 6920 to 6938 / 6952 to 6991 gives 0.013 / 8.04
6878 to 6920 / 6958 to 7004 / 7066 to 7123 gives -0.023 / 7.82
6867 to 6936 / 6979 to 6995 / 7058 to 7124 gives -0.023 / 7.78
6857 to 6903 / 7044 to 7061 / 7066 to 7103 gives -0.064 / 7.7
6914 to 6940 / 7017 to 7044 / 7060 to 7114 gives -0.070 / 7.67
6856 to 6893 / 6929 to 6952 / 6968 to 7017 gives 0.011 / 8.03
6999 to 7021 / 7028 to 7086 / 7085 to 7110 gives -0.021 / 7.79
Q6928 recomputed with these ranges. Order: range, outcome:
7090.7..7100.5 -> 7.57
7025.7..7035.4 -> 8.2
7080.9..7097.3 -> 7.51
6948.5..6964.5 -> 8.1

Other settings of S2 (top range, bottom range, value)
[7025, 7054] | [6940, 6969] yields 1.04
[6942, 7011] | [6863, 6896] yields 1.03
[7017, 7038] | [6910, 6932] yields 1.06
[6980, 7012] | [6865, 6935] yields 1.03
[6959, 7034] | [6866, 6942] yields 1.04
